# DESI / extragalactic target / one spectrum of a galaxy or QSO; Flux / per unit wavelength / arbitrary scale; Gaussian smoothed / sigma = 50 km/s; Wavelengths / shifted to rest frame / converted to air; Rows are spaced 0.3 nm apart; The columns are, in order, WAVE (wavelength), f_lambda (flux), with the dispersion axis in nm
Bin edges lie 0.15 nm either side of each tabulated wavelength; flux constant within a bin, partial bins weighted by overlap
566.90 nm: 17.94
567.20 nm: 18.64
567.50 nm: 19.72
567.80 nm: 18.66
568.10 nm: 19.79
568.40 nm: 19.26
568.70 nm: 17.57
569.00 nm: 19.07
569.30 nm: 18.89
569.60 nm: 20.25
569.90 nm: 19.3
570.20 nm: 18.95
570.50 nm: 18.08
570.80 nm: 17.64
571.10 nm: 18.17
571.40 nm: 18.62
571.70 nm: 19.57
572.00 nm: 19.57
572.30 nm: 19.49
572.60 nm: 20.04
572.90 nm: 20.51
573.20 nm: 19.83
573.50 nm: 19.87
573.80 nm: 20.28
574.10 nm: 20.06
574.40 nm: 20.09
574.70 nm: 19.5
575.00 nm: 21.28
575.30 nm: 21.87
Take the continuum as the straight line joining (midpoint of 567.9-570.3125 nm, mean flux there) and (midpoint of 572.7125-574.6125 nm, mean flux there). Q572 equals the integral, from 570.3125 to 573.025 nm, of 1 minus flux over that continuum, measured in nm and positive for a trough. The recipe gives 0.084 nm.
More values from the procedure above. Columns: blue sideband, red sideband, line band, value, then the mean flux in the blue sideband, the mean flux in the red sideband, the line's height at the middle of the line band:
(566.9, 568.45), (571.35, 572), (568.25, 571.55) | 0.083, 19.1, 19.3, 19.2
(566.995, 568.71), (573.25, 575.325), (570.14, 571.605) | 0.099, 19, 20.3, 19.6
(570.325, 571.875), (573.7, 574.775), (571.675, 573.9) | -0.072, 18.4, 20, 19.3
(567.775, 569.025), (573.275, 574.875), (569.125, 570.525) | -0.003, 18.9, 20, 19.1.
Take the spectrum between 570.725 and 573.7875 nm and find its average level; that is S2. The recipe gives 19.4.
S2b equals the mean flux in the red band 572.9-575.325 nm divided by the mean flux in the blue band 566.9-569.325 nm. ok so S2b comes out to 1.1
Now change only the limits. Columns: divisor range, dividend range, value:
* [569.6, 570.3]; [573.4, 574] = 1.04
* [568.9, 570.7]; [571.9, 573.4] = 1.04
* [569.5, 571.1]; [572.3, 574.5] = 1.07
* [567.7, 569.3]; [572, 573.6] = 1.05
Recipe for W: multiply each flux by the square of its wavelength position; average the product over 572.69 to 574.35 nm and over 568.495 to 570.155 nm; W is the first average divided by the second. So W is 1.07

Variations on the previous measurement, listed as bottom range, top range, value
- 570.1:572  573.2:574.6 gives 1.09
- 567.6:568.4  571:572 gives 1.00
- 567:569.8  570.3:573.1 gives 1.01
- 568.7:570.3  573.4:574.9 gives 1.06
